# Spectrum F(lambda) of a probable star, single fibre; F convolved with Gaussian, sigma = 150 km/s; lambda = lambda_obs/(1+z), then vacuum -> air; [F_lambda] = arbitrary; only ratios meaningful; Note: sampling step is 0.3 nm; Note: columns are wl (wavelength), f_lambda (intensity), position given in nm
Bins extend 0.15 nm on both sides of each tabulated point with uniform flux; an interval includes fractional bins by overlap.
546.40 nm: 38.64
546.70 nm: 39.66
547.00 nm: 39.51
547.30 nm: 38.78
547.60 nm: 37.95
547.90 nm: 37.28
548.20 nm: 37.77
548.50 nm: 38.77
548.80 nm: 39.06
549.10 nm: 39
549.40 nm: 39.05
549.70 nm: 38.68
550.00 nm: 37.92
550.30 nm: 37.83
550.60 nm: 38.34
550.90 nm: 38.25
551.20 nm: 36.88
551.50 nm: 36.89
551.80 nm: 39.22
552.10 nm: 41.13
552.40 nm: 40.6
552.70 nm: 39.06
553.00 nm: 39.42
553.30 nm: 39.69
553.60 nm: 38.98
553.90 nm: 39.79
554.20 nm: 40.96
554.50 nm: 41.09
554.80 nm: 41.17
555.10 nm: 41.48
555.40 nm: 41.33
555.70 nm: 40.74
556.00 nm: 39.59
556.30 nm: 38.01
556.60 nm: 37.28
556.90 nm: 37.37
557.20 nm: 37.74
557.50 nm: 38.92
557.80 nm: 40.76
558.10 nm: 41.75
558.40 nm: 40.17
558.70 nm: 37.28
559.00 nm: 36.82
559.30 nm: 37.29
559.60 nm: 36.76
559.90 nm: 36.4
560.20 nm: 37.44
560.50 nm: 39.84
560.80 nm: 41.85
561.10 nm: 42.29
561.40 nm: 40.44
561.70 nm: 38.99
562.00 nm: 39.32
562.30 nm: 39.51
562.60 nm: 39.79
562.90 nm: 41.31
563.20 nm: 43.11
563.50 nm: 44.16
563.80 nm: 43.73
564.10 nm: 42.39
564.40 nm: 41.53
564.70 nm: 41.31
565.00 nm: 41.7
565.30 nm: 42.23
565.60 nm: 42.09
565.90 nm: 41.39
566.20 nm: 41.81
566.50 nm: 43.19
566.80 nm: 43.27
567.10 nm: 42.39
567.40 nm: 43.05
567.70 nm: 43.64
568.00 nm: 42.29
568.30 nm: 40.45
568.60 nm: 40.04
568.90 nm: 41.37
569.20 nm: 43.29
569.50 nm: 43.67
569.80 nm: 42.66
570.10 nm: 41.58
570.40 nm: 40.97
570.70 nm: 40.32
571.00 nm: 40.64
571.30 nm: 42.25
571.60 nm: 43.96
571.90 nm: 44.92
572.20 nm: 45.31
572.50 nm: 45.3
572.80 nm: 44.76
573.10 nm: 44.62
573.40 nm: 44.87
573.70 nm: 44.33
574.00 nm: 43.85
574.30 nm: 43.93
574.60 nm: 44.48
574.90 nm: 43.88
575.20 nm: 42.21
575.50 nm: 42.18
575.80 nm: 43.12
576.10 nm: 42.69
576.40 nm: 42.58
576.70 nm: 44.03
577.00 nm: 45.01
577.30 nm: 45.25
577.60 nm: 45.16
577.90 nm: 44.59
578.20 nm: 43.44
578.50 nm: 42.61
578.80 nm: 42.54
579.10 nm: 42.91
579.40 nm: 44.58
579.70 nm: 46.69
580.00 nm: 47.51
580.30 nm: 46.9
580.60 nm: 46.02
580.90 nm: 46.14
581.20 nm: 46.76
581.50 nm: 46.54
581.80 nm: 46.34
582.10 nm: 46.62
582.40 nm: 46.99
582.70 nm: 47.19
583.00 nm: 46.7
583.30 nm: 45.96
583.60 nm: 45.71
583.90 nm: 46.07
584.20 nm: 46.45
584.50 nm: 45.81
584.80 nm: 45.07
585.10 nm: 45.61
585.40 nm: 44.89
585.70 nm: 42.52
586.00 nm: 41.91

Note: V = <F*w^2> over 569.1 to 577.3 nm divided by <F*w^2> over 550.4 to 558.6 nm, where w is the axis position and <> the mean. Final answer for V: 1.18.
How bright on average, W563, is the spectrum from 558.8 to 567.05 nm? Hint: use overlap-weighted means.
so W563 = 40.7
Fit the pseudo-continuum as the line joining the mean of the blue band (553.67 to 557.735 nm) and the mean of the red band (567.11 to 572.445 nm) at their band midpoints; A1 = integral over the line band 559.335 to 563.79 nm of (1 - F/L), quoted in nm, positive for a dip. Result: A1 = 0.08 nm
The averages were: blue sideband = 39.7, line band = 40.1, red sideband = 42.4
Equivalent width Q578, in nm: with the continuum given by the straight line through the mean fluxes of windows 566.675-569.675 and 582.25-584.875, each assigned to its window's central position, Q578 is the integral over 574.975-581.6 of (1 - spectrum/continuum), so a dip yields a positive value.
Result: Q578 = 0.062 nm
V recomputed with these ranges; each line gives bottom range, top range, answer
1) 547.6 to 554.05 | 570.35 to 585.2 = 1.27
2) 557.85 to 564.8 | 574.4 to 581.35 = 1.17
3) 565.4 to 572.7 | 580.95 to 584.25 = 1.15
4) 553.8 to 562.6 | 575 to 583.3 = 1.23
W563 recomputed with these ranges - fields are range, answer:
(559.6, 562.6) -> 39.4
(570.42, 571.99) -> 42.2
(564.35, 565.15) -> 41.5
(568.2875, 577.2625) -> 43.2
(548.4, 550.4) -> 38.6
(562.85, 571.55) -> 42.2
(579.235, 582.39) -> 46.4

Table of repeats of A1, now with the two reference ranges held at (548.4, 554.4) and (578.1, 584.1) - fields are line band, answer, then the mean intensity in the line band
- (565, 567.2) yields 0.00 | 42.3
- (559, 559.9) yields 0.09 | 36.9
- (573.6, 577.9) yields 0.07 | 43.8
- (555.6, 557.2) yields 0.07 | 38.5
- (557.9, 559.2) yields 0.05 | 39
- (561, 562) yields 0.02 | 40.3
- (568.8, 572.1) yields 0.07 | 42.4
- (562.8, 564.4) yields -0.04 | 42.9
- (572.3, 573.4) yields -0.03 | 44.9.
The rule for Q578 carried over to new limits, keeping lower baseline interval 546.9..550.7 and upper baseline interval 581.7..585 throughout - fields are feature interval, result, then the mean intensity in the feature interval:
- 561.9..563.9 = 0.00 nm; 41.6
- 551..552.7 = 0.01 nm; 38.9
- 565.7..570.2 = 0.05 nm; 42.3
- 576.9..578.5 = 0.02 nm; 44.5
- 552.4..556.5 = -0.04 nm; 40.1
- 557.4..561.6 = 0.18 nm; 39.1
